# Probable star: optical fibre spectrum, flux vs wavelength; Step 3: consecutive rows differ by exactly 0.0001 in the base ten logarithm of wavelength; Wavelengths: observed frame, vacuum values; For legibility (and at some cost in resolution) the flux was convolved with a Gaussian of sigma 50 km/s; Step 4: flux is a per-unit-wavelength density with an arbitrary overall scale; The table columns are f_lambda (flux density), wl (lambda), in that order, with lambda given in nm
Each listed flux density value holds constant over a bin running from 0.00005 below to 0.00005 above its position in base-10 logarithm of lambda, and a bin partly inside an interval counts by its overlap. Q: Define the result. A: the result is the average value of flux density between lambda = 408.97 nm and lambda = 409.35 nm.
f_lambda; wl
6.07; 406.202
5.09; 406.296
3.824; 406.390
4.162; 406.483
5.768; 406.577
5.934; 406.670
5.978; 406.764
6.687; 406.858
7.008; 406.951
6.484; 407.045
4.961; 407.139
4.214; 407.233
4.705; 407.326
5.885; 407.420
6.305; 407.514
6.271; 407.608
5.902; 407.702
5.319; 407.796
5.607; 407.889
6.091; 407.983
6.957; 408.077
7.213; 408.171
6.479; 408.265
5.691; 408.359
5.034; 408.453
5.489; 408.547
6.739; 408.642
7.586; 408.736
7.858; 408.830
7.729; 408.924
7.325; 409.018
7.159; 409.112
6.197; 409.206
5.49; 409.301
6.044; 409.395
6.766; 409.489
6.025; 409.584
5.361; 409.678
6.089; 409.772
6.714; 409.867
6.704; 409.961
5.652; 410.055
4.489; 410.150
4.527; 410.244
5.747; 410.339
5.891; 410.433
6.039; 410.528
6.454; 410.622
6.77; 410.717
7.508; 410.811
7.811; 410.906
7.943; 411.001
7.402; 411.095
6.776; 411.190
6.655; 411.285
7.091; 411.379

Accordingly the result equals 6.54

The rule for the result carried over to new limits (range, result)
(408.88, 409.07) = 7.53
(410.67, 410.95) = 7.36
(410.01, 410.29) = 4.88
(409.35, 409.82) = 6.05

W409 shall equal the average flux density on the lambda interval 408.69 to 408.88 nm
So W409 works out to 7.73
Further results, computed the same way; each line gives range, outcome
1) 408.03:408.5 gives 6.28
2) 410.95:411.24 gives 7.36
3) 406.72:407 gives 6.56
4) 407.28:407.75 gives 5.81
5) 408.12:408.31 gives 6.85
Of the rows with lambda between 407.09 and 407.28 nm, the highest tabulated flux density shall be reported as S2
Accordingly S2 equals 4.961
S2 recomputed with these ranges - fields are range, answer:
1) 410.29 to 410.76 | 6.77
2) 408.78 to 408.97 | 7.858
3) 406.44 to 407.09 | 7.008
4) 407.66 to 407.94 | 5.902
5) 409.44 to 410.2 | 6.766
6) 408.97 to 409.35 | 7.325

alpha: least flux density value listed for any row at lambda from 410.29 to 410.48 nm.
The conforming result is 5.747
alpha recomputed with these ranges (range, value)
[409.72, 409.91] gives 6.089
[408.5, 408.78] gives 5.489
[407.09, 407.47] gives 4.214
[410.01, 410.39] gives 4.489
